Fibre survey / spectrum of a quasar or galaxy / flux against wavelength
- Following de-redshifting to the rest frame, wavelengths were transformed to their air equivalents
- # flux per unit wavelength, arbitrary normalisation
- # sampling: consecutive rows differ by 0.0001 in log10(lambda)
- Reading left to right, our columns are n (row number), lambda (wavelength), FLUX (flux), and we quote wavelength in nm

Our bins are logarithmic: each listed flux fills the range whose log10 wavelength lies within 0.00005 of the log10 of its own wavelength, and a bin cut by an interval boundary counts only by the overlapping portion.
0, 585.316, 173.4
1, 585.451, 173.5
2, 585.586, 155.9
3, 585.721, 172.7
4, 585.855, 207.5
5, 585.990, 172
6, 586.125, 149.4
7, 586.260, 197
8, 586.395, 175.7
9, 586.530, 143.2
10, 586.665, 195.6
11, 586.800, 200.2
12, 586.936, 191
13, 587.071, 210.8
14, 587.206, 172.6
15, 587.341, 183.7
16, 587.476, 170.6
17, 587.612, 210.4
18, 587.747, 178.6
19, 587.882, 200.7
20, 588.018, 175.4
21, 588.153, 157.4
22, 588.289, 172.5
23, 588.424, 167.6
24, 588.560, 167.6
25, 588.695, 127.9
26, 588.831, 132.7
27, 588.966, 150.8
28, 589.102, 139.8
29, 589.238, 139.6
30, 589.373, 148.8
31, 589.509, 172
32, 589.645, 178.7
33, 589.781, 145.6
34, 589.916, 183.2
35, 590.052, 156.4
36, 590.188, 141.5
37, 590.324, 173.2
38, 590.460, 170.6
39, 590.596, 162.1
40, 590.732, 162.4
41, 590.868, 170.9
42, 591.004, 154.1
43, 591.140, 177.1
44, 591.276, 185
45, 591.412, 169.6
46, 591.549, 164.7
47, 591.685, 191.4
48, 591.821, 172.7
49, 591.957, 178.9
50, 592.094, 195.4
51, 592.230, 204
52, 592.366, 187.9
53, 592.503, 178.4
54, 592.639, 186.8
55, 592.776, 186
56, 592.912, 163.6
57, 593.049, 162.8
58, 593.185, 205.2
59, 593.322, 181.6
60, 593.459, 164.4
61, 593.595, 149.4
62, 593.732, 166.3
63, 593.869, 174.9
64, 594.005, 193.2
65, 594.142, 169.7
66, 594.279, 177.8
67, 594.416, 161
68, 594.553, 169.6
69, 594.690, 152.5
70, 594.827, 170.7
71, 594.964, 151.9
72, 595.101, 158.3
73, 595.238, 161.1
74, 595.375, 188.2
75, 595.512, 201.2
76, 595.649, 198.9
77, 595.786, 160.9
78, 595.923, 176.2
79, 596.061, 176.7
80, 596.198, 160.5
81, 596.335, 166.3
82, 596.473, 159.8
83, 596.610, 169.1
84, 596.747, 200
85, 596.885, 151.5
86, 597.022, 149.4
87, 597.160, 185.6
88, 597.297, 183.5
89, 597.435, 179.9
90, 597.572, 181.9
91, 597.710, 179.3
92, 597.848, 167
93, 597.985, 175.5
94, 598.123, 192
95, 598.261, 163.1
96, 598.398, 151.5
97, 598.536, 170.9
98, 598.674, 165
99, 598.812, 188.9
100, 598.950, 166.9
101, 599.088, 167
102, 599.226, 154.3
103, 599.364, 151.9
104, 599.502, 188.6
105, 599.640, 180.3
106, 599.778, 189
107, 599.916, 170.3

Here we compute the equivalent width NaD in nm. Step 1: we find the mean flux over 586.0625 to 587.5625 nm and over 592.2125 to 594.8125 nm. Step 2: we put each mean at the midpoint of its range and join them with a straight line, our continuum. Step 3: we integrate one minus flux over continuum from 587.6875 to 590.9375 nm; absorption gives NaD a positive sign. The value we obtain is 0.32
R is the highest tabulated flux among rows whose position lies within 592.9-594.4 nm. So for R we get 205.2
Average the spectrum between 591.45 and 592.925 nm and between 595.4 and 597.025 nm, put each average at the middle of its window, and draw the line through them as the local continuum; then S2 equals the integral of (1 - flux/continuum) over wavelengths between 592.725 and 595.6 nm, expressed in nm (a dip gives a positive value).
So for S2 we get 0.11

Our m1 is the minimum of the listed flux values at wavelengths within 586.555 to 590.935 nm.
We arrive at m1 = 127.9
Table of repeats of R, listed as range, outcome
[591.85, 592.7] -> 204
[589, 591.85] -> 191.4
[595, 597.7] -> 201.2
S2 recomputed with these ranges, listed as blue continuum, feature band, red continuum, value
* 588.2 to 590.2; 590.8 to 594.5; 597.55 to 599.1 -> -0.343 nm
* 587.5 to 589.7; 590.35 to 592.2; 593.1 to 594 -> -0.046 nm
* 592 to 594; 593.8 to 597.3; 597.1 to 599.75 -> 0.100 nm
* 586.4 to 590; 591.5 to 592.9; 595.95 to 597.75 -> -0.106 nm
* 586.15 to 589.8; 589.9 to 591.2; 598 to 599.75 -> 0.048 nm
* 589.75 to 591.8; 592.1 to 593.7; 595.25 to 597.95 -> -0.084 nm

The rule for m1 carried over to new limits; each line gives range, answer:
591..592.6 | 154.1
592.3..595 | 149.4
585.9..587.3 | 143.2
